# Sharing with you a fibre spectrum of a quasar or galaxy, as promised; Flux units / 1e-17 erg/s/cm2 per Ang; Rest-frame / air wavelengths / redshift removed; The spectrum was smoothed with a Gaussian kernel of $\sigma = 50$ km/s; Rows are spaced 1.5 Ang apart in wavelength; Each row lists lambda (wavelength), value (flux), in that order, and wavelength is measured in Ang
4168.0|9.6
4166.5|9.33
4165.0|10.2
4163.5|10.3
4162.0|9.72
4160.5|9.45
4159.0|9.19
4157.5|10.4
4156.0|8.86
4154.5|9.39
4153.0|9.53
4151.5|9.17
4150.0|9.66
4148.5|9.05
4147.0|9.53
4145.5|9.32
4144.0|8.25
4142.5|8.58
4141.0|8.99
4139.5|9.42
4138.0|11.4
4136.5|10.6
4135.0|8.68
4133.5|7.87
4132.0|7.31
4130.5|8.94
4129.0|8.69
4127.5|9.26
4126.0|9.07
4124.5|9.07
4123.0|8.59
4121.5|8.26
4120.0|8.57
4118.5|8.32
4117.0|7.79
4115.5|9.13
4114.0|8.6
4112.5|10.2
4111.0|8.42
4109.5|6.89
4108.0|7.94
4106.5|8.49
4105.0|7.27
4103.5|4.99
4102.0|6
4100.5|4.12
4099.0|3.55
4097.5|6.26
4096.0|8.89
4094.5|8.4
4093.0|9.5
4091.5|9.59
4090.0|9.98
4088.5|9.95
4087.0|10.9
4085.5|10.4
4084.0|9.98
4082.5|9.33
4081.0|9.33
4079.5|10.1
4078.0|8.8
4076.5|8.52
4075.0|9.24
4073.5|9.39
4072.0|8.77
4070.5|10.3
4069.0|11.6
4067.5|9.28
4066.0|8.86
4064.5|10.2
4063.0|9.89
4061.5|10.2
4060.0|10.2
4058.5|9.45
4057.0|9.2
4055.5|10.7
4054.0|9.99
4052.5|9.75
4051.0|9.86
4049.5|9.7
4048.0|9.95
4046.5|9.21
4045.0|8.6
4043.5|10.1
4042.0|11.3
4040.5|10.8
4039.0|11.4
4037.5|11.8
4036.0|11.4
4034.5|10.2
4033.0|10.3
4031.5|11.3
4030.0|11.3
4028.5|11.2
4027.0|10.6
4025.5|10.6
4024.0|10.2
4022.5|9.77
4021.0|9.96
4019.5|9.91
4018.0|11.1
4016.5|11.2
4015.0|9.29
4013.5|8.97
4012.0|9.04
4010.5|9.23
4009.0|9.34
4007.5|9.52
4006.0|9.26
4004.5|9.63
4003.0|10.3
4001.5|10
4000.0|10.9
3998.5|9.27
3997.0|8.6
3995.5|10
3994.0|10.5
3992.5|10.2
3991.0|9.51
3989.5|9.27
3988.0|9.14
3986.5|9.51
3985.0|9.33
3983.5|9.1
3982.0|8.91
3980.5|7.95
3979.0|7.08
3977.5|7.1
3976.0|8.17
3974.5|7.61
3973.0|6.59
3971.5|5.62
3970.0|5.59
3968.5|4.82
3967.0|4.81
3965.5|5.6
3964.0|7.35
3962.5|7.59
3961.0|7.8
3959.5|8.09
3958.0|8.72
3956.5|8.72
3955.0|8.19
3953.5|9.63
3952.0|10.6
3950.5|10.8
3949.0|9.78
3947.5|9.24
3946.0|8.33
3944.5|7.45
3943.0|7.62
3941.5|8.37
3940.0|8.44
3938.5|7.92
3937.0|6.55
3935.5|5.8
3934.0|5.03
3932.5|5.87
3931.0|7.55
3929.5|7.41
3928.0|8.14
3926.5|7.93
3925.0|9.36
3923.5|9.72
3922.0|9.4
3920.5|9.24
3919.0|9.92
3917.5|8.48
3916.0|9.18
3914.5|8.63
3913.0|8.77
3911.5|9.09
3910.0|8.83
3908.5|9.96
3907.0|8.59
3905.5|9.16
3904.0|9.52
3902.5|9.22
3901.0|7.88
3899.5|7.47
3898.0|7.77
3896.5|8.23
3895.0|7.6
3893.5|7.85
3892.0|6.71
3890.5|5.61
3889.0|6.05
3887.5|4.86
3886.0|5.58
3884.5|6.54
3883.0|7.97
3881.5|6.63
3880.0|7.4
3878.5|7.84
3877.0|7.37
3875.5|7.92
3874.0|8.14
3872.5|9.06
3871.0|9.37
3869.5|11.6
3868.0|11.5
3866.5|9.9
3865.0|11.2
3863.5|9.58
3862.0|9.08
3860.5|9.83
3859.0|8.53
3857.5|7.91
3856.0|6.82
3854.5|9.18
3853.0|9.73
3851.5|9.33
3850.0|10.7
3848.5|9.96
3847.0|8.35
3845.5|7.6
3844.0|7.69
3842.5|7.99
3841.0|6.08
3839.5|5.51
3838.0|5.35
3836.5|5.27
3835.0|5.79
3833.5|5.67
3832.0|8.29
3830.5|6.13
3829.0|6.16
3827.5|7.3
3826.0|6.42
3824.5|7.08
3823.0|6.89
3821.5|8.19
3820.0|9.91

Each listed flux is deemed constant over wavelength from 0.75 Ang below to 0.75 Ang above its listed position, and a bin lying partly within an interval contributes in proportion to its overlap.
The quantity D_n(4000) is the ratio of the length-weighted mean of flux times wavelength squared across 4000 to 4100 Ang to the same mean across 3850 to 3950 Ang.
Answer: 1.27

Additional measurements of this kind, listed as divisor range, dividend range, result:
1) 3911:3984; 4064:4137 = 1.17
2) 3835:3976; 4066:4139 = 1.19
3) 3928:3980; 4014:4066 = 1.42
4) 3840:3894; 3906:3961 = 1.06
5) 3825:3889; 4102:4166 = 1.29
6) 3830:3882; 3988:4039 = 1.33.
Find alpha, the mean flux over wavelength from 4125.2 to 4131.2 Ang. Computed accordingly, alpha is 8.99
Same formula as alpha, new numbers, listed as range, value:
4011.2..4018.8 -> 9.92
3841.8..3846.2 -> 7.76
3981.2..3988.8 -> 9.19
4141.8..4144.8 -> 8.43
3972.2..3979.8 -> 7.3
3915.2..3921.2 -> 9.2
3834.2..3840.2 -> 5.48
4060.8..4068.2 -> 9.69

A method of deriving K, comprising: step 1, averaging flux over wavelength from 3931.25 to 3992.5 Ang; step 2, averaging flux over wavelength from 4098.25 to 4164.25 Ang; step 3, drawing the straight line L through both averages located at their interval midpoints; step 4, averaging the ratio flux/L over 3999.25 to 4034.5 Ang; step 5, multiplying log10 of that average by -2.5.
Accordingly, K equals -0.24 mag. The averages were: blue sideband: 7.87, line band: 10.1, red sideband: 8.56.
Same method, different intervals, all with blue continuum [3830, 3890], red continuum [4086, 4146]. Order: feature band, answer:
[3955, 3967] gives 0.08 mag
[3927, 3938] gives 0.21 mag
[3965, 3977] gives 0.31 mag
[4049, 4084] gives -0.16 mag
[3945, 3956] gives -0.16 mag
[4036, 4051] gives -0.24 mag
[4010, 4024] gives -0.19 mag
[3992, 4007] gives -0.20 mag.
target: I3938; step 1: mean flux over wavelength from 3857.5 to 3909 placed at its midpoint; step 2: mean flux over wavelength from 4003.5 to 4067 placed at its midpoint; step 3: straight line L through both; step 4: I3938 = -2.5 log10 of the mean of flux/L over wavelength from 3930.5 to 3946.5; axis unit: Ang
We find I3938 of 0.24 mag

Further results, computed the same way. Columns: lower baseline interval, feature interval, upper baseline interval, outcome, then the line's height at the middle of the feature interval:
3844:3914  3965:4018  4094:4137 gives -0.06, 8.18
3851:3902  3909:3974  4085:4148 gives 0.04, 8.26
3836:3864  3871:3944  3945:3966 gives 0.07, 8.41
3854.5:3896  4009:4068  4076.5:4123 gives -0.22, 8.28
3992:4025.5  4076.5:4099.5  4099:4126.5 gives -0.10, 8.24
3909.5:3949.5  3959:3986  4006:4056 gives 0.25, 9.06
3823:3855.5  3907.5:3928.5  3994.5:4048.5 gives -0.06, 8.59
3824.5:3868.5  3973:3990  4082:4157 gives -0.01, 8.3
